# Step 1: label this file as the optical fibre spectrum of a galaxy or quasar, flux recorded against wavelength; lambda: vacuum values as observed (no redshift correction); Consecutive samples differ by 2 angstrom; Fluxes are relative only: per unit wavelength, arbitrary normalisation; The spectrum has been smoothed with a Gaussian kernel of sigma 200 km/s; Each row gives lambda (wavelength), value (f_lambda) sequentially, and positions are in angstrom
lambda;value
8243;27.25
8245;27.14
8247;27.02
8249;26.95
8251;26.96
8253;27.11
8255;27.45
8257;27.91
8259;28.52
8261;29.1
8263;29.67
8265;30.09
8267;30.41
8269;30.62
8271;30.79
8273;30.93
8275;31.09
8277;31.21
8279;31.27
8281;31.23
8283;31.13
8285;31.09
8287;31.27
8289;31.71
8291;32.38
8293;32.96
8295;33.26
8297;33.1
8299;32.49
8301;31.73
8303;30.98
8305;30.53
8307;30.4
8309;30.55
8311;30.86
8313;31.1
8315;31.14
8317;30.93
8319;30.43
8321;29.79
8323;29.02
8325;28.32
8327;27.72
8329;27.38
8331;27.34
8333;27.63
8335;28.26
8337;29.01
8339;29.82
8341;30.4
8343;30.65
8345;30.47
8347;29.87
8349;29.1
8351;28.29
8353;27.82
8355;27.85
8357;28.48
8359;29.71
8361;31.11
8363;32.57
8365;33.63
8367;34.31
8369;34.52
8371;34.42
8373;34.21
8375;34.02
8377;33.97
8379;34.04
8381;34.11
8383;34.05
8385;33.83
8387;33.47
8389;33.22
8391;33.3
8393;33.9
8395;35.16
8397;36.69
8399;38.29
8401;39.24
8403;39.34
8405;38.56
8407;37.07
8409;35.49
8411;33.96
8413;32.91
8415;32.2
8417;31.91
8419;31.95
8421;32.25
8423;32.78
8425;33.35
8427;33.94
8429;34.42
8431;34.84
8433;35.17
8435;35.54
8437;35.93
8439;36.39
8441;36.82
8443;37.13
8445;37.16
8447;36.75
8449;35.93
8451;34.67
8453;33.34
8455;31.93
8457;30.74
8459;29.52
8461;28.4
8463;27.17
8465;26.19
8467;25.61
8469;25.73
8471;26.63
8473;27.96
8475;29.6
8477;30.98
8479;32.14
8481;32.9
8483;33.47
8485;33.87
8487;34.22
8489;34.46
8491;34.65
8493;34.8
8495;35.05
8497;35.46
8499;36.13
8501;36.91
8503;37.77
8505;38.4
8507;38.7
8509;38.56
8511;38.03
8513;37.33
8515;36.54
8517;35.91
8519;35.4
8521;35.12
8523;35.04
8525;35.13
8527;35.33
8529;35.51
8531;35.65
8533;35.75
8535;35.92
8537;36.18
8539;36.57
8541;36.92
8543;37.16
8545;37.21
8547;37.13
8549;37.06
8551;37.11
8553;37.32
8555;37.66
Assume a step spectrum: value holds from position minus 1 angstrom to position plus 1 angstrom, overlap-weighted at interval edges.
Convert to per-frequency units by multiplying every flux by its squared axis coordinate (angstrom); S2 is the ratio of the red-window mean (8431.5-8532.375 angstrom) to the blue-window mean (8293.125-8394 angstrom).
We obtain 1.13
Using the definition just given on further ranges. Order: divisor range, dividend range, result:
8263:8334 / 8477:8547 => 1.23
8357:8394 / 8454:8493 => 0.93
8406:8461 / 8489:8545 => 1.08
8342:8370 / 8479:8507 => 1.19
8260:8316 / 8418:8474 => 1.08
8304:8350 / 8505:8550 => 1.29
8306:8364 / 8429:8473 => 1.13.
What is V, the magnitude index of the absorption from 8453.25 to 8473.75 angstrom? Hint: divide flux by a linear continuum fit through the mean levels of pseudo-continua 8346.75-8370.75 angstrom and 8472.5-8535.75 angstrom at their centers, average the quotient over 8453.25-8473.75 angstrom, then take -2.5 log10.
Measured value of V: 0.20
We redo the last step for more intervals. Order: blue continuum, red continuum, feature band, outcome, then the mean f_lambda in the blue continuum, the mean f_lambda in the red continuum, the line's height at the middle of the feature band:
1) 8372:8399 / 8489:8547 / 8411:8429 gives 0.06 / 34.3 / 36.3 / 34.8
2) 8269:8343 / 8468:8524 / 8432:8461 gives -0.04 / 30.5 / 34.3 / 33.4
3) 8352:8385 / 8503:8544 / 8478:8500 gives 0.04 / 32.5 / 36.5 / 35.6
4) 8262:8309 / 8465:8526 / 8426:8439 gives -0.06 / 31.3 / 34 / 33.2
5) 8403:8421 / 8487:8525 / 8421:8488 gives 0.09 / 34.4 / 36.3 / 35.3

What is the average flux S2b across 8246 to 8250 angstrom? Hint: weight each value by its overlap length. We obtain 27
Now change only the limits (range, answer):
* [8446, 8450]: 36.3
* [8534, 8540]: 36.2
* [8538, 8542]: 36.7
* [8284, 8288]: 31.2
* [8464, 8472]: 26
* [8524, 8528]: 35.2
